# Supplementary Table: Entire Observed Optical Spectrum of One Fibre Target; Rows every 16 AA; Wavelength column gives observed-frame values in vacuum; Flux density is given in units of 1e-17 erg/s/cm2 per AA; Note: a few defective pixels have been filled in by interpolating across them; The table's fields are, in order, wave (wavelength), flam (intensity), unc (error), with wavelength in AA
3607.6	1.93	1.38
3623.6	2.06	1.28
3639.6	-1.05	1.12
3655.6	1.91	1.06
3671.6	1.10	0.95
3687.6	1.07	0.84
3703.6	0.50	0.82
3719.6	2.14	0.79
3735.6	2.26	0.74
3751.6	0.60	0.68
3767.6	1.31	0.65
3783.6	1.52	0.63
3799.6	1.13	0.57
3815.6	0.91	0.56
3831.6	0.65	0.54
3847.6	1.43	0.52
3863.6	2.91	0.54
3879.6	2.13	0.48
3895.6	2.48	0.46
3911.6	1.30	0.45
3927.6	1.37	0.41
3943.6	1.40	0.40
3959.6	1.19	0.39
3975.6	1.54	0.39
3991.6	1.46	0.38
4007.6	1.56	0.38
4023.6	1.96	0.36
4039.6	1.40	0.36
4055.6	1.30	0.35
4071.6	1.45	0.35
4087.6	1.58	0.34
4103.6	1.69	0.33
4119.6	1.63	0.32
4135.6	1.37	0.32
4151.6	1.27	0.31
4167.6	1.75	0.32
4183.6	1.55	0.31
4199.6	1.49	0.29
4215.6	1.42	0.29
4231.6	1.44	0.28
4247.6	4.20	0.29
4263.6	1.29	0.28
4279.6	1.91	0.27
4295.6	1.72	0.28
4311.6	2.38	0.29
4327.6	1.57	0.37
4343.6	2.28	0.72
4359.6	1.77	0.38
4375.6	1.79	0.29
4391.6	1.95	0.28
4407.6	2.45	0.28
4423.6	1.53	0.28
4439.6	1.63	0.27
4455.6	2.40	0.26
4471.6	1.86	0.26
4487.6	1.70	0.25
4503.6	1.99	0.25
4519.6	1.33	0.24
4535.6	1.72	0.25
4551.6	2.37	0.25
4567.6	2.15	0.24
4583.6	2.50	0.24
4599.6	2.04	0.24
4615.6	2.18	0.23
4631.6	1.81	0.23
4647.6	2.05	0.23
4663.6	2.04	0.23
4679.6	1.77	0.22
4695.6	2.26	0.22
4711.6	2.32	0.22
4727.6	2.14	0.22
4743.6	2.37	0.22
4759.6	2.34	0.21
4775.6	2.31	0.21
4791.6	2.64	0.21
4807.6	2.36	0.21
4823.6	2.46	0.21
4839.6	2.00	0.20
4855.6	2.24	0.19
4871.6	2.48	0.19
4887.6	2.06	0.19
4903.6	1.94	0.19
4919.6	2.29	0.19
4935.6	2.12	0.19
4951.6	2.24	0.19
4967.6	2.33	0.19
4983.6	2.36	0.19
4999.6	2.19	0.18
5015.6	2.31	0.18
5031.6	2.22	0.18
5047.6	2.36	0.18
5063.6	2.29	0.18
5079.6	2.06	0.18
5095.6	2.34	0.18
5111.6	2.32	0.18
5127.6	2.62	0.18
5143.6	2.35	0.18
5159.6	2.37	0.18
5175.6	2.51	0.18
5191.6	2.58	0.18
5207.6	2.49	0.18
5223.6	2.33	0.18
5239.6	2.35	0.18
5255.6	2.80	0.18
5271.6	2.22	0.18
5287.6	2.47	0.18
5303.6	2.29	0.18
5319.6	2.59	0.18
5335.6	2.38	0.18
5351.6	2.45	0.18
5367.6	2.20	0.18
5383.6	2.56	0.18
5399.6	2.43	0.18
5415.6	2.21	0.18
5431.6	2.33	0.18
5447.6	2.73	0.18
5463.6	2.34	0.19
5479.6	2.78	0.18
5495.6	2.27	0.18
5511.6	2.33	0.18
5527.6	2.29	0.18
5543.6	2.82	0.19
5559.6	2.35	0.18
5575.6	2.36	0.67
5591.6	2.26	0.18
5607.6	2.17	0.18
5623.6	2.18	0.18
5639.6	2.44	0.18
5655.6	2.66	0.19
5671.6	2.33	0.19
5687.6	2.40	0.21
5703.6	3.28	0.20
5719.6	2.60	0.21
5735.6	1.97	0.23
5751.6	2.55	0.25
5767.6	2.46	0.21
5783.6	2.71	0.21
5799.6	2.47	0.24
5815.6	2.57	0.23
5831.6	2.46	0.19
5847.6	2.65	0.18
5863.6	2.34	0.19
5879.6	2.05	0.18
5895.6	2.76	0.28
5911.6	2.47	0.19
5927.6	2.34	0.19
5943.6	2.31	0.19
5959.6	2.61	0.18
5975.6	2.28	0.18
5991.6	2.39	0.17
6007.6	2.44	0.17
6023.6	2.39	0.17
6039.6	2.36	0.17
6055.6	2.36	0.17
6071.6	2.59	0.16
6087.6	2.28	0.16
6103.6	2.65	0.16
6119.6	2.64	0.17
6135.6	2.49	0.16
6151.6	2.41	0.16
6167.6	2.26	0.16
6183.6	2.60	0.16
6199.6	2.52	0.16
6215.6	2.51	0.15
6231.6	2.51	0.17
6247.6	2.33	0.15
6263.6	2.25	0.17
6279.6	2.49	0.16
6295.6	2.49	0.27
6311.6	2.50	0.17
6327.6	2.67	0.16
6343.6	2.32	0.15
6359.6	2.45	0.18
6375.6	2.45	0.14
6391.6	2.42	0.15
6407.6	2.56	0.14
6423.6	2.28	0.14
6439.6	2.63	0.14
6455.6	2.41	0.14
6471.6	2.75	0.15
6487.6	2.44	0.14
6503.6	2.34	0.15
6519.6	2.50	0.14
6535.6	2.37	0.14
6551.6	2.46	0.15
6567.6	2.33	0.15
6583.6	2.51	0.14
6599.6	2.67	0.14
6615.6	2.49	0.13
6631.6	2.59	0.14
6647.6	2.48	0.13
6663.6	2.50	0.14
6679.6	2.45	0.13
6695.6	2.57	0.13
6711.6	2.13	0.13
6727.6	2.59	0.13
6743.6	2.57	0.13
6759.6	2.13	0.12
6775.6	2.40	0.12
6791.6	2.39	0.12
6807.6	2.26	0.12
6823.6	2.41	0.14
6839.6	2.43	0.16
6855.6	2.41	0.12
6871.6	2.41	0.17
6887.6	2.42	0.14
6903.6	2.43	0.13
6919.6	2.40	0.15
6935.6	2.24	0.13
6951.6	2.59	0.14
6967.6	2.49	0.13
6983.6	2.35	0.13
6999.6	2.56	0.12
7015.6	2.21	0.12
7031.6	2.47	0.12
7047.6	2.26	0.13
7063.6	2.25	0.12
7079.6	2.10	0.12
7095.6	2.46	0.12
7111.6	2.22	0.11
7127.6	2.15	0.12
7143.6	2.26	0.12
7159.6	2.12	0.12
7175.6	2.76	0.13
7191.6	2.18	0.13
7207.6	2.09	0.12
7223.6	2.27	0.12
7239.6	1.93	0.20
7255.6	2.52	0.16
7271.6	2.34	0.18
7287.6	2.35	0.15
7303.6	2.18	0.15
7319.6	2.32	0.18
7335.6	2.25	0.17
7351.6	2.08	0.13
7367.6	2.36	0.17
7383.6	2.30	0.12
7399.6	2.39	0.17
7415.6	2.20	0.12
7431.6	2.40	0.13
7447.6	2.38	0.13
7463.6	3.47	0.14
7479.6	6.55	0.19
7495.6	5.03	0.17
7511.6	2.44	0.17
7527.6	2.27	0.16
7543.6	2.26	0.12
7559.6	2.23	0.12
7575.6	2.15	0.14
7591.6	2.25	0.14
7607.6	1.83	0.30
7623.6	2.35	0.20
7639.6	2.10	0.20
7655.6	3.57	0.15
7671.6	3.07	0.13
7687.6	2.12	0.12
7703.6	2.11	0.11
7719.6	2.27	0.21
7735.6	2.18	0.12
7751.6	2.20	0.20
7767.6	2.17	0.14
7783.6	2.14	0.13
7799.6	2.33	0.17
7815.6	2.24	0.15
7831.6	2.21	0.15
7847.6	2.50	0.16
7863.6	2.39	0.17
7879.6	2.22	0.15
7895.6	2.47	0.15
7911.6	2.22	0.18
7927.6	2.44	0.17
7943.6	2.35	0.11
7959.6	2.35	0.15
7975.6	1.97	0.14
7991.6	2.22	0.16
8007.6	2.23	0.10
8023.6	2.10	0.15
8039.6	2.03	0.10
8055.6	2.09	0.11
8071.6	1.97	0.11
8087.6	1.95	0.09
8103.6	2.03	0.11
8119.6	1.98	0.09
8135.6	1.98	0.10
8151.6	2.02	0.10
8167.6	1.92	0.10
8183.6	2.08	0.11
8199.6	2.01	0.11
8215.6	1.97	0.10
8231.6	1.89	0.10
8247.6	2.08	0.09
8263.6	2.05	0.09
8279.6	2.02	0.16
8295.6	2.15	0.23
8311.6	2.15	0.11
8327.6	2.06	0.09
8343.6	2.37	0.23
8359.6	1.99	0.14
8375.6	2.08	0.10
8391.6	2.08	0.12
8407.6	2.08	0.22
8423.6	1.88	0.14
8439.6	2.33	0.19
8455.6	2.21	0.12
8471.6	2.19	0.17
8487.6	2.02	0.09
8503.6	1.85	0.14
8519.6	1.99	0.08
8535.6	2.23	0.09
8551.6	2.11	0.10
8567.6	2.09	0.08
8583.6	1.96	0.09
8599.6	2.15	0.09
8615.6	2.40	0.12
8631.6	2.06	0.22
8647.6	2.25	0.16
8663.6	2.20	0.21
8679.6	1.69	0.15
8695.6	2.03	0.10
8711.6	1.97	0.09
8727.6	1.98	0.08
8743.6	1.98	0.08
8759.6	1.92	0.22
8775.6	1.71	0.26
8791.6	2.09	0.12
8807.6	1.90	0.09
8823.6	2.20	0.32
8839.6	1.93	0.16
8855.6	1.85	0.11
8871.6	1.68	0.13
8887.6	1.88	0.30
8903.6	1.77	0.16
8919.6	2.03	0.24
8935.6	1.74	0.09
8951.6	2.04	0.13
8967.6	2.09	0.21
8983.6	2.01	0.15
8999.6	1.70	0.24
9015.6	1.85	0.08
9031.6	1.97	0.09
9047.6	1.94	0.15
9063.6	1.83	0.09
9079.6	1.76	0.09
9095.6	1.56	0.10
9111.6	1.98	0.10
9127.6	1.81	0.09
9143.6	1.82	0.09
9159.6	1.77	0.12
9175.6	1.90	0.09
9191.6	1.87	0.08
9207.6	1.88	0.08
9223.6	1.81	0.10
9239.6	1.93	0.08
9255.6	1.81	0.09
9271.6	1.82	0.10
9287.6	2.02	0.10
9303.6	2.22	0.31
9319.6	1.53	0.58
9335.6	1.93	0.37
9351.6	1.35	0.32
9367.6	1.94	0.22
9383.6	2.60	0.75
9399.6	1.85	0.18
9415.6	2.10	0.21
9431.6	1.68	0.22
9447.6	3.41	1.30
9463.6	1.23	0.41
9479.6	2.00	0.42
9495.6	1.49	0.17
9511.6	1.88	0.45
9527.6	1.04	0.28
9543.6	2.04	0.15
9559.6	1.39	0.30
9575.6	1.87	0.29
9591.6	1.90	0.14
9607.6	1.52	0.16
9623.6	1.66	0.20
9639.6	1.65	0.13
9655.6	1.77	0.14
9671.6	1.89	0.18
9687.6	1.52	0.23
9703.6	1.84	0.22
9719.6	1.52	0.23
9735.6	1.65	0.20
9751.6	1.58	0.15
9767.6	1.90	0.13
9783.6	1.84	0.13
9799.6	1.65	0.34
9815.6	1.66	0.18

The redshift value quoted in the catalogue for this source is 0.14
